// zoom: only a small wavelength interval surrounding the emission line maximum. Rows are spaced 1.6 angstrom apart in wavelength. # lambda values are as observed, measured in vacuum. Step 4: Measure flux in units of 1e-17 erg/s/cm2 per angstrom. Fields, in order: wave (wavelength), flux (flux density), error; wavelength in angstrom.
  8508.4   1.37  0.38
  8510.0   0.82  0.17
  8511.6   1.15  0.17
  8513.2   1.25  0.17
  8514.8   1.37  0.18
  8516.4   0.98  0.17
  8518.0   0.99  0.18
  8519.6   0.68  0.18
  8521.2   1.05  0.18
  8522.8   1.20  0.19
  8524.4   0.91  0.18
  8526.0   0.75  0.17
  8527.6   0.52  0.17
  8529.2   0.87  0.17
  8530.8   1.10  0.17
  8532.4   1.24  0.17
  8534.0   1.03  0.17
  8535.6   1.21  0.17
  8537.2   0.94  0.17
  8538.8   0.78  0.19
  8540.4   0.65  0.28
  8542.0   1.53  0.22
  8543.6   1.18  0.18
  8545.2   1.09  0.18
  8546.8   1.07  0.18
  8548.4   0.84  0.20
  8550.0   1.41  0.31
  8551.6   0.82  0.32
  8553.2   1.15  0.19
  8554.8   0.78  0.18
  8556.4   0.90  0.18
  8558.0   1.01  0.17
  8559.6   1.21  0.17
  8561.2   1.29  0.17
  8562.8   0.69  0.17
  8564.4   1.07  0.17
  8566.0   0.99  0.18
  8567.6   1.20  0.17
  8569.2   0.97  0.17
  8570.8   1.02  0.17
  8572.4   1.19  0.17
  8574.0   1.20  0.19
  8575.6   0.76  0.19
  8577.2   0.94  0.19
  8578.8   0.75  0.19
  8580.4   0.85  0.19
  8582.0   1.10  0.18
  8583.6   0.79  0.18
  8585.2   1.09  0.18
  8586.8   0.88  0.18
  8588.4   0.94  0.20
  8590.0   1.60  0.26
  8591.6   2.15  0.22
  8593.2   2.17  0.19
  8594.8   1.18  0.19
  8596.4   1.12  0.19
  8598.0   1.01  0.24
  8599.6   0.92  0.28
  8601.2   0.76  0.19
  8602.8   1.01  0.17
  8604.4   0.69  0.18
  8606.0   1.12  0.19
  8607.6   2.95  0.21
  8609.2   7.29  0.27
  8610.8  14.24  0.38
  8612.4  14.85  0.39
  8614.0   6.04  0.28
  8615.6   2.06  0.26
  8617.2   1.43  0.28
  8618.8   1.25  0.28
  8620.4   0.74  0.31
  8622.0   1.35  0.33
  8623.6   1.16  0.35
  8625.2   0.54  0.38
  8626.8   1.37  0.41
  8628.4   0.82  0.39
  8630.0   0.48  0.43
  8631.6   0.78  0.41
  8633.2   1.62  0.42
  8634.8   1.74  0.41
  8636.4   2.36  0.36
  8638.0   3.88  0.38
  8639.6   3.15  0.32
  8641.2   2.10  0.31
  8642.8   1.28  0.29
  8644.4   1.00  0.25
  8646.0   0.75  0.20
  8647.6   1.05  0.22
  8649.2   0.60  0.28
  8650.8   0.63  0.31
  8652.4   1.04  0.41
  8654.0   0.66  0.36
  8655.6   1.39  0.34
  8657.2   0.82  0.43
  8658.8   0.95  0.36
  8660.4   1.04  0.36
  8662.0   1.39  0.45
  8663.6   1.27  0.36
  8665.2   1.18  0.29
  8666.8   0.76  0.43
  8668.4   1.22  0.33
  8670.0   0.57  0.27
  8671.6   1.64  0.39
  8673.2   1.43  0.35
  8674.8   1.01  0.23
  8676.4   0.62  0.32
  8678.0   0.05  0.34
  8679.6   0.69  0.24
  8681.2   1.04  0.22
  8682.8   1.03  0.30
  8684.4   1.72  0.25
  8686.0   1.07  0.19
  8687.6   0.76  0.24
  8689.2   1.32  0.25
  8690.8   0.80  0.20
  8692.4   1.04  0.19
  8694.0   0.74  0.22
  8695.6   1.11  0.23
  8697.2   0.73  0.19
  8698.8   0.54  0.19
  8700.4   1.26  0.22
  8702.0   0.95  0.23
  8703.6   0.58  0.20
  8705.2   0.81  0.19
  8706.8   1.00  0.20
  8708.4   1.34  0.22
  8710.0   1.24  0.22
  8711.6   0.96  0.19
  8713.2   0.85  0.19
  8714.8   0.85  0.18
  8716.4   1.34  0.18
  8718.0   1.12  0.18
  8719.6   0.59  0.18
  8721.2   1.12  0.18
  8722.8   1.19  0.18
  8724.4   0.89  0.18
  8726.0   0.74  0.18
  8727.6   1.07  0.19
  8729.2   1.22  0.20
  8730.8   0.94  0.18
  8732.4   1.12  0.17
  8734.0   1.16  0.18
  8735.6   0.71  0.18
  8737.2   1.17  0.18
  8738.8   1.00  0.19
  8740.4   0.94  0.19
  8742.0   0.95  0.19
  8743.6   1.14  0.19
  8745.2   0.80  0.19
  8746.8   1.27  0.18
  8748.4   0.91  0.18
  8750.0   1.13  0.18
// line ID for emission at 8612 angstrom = H-alpha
